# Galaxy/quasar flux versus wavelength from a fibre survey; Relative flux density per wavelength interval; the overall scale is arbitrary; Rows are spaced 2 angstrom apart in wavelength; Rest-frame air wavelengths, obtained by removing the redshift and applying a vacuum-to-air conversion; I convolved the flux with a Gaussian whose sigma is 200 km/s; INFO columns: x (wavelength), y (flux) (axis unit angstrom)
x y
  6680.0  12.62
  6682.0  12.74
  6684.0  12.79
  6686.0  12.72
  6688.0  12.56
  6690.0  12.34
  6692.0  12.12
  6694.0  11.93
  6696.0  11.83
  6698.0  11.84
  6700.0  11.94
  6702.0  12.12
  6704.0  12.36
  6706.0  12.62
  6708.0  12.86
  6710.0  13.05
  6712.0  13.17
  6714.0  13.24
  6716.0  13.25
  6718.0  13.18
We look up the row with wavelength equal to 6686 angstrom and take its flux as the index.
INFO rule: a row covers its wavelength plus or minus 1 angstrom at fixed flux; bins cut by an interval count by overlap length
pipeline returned 12.72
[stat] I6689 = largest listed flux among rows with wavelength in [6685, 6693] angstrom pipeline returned 12.72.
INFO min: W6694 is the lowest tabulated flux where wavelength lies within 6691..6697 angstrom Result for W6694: 11.83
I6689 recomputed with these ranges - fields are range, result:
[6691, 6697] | 12.12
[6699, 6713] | 13.17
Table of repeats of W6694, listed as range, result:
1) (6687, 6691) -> 12.34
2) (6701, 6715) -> 12.12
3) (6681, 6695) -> 11.93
